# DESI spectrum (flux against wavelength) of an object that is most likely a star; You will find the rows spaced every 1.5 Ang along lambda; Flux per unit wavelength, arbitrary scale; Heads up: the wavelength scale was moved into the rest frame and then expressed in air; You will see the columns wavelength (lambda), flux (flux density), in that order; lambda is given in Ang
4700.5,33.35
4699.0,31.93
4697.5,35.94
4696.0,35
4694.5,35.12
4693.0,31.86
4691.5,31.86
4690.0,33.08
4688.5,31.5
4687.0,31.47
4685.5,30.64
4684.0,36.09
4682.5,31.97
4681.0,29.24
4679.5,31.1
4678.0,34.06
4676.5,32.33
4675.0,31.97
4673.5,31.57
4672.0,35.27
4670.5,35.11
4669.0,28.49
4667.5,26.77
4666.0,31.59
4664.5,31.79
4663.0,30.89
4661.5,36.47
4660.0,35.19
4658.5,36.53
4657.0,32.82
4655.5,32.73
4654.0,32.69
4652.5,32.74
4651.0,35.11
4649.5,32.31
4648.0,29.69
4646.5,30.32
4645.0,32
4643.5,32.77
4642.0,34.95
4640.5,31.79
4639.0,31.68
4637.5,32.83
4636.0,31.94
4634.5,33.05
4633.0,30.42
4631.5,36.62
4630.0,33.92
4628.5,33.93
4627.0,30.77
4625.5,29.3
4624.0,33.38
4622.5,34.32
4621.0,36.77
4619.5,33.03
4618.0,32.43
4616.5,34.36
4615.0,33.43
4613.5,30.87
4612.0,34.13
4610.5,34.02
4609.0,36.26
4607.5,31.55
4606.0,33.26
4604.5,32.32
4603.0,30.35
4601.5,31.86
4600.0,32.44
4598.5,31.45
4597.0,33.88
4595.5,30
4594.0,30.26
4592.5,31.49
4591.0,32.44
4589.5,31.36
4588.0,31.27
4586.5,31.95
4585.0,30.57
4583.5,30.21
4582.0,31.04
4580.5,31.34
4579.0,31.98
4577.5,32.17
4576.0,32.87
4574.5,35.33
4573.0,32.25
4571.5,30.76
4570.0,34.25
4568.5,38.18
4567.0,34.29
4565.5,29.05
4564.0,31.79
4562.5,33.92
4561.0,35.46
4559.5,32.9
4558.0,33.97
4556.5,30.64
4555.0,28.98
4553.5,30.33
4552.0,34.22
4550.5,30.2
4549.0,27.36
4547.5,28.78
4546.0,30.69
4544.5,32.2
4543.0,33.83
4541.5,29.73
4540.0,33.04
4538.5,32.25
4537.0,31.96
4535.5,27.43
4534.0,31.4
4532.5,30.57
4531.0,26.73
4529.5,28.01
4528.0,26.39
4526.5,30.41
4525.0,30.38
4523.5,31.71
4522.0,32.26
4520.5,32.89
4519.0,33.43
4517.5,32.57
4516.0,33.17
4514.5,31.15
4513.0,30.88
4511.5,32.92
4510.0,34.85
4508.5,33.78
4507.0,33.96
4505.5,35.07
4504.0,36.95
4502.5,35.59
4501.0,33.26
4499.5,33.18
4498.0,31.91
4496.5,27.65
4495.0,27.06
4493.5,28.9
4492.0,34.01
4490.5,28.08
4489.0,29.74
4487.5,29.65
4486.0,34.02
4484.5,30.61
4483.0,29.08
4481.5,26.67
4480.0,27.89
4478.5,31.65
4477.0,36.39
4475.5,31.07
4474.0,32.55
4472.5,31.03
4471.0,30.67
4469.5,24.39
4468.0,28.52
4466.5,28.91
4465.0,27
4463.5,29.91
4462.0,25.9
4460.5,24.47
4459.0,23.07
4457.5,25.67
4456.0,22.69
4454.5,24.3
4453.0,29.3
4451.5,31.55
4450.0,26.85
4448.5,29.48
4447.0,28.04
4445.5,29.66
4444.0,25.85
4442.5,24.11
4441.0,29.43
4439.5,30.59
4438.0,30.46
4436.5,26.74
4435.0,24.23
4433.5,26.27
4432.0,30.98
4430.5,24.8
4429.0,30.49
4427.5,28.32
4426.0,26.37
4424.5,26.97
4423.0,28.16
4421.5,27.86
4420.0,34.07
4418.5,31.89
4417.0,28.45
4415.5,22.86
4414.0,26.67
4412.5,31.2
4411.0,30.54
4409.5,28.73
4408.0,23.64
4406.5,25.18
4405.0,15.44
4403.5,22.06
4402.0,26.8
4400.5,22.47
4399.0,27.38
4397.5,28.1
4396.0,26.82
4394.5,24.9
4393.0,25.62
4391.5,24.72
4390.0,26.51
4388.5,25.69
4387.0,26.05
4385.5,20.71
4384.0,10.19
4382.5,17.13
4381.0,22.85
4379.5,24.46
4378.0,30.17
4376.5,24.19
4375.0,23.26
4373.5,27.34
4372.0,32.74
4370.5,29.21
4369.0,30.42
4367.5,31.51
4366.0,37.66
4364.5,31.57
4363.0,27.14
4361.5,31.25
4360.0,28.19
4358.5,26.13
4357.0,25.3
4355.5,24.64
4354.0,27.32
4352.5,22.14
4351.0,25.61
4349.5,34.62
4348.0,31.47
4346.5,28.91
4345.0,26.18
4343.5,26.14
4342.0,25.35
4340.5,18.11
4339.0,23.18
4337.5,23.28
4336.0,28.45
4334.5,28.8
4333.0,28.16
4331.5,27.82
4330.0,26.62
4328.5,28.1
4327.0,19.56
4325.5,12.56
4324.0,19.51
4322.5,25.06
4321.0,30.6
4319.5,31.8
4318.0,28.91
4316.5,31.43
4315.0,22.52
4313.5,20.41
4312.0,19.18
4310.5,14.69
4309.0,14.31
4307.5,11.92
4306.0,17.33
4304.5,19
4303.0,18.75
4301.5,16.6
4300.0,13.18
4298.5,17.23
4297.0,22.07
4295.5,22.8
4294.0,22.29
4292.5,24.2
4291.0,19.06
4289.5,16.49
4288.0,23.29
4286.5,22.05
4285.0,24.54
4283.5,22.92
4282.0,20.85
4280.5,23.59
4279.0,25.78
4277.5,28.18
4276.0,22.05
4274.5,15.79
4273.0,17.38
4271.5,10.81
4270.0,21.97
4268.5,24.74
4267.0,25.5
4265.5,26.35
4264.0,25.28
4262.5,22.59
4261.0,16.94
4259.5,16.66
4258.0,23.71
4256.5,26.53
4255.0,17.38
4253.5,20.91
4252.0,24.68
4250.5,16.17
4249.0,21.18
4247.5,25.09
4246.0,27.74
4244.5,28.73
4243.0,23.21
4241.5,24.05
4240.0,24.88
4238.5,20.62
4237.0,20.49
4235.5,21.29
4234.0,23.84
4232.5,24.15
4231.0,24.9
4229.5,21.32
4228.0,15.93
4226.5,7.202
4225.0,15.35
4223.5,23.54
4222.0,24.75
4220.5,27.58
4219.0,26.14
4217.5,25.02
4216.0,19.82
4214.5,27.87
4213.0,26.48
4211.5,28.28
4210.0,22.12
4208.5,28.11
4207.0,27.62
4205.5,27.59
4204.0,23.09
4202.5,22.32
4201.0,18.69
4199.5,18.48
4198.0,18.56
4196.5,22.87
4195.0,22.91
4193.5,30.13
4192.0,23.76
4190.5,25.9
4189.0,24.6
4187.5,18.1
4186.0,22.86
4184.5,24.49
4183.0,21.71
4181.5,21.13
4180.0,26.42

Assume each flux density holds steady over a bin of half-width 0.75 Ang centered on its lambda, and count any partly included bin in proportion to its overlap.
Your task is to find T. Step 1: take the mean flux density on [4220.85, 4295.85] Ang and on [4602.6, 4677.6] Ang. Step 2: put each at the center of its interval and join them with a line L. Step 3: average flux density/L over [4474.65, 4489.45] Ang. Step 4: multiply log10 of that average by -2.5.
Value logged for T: -0.09 mag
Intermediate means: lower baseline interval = 21.8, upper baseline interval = 32.8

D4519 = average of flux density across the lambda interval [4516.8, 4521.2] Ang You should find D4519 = 33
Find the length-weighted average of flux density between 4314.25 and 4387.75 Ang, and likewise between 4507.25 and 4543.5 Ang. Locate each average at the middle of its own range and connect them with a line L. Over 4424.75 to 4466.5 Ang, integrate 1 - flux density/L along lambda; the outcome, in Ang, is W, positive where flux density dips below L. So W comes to 2.4 Ang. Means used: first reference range 26.2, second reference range 31.3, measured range 27.3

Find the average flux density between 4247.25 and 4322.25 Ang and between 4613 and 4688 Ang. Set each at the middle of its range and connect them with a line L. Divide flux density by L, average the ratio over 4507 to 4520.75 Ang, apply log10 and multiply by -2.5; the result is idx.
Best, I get -0.159 mag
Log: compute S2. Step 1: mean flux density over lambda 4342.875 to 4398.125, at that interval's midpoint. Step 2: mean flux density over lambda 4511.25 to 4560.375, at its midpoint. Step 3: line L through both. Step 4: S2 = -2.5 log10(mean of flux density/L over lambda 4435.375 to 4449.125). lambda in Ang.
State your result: 0.02 mag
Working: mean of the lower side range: 26.7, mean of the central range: 28.1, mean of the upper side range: 31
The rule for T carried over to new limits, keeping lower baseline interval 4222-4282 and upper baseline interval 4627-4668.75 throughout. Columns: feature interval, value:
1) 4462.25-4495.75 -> -0.070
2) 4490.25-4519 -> -0.134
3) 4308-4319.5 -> 0.065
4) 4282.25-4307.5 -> 0.153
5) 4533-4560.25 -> -0.045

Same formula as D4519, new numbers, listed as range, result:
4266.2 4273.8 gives 20.1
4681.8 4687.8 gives 32.5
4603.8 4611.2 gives 33.5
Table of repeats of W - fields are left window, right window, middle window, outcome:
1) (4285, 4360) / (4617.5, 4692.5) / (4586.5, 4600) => -0.3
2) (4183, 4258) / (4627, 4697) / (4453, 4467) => 1.2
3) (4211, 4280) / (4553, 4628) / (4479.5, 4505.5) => -1.2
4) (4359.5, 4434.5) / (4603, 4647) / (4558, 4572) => -1.0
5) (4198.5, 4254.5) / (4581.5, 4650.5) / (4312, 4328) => 0.7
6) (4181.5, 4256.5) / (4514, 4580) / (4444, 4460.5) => 1.3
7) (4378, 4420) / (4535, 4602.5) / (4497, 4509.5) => -2.1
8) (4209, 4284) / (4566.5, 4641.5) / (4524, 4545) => 0.2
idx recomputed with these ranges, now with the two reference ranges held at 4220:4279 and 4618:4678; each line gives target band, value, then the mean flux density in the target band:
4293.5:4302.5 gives 0.22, 18.9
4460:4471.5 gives 0.01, 27.5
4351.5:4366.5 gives -0.13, 27.9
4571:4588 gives -0.03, 31.9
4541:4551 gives -0.02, 30.4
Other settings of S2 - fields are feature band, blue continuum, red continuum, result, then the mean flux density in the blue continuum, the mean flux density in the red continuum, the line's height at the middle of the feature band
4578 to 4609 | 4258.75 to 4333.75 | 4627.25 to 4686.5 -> -0.04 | 21.6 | 32.6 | 30.6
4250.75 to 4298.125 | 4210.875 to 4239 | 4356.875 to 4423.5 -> 0.09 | 22.3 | 26.5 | 23.6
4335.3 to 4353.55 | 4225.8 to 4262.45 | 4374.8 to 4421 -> -0.10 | 21.6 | 25.2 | 23.9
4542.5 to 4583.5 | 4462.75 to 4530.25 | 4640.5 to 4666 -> -0.01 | 31.1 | 33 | 31.9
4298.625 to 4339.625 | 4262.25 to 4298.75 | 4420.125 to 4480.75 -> 0.06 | 22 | 28.1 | 23.4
